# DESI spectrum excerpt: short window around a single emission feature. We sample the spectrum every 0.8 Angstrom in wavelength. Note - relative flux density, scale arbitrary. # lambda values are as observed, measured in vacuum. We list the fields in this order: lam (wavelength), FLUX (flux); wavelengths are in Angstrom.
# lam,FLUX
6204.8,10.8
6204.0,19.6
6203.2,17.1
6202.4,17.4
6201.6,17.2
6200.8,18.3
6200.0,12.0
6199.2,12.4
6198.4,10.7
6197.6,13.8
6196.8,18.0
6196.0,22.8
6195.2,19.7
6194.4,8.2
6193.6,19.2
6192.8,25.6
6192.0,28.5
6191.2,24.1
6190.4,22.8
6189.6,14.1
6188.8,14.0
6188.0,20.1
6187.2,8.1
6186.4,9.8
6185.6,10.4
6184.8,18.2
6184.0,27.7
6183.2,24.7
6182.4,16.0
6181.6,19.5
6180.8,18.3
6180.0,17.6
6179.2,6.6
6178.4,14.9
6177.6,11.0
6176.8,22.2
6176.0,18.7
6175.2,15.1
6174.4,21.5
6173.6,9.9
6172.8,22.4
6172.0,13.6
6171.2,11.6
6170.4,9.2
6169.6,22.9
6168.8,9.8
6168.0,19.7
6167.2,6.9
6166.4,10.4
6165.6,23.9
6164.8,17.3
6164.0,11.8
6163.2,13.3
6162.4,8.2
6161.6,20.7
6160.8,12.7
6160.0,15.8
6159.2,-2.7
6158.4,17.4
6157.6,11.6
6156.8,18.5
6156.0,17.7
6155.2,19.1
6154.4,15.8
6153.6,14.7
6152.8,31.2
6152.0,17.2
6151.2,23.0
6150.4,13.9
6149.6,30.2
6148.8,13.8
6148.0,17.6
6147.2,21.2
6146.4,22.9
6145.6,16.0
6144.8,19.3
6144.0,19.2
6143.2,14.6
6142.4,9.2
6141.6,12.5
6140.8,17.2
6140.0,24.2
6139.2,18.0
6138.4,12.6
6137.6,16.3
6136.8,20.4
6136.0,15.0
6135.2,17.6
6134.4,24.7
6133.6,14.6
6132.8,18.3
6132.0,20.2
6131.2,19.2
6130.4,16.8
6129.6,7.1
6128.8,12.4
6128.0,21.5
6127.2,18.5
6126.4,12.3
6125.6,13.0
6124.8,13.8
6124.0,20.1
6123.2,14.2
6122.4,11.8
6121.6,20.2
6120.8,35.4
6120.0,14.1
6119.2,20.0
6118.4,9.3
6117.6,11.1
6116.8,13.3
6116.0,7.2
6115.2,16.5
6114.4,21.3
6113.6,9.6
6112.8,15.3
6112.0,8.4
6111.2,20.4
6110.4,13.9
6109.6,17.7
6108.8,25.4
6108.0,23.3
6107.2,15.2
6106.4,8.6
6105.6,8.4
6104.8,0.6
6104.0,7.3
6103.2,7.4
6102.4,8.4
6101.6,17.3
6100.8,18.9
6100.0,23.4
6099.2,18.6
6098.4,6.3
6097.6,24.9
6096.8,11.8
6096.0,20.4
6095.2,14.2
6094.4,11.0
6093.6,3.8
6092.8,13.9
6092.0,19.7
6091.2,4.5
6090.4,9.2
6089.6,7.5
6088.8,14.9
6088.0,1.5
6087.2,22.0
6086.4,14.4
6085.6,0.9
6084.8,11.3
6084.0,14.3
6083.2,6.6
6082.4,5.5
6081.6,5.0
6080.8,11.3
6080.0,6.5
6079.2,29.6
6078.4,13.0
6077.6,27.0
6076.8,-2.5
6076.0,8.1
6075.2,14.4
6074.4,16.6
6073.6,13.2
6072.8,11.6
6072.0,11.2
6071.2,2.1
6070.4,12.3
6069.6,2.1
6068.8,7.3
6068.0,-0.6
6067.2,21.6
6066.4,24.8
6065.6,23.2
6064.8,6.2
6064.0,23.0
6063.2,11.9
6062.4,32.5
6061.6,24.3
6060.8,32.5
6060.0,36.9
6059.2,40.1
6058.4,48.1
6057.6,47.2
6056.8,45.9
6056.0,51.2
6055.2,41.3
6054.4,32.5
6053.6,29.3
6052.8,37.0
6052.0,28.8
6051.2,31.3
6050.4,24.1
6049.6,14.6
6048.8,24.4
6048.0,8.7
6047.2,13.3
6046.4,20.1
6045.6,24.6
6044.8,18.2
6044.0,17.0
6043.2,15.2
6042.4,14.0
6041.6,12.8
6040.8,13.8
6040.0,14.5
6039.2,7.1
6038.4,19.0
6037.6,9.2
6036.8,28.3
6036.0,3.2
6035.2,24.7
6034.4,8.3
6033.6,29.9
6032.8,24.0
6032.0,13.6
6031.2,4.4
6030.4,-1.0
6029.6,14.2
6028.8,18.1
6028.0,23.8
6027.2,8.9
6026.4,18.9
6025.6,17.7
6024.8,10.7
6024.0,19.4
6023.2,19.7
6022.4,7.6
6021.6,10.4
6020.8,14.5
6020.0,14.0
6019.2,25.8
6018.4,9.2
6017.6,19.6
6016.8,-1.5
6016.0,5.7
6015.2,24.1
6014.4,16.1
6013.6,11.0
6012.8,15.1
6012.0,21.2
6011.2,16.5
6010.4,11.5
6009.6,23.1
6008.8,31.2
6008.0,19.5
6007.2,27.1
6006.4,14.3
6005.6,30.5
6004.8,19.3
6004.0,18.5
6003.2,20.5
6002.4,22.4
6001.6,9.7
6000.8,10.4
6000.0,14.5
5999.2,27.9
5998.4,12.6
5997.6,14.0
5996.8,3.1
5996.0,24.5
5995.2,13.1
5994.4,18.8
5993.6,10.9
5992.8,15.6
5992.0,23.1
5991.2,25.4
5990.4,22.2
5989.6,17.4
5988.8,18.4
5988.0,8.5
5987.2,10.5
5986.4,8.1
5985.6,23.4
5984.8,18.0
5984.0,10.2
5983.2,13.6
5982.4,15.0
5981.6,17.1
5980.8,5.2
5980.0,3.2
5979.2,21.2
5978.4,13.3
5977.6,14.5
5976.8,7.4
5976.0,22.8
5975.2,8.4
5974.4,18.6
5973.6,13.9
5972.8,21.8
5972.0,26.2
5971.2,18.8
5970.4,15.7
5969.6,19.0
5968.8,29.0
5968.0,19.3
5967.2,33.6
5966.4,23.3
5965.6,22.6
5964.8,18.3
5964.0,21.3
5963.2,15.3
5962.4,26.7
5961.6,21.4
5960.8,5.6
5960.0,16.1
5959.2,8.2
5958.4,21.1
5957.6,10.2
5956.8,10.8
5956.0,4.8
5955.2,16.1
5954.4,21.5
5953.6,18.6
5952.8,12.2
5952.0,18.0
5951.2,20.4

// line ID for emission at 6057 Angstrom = [O II] 3727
